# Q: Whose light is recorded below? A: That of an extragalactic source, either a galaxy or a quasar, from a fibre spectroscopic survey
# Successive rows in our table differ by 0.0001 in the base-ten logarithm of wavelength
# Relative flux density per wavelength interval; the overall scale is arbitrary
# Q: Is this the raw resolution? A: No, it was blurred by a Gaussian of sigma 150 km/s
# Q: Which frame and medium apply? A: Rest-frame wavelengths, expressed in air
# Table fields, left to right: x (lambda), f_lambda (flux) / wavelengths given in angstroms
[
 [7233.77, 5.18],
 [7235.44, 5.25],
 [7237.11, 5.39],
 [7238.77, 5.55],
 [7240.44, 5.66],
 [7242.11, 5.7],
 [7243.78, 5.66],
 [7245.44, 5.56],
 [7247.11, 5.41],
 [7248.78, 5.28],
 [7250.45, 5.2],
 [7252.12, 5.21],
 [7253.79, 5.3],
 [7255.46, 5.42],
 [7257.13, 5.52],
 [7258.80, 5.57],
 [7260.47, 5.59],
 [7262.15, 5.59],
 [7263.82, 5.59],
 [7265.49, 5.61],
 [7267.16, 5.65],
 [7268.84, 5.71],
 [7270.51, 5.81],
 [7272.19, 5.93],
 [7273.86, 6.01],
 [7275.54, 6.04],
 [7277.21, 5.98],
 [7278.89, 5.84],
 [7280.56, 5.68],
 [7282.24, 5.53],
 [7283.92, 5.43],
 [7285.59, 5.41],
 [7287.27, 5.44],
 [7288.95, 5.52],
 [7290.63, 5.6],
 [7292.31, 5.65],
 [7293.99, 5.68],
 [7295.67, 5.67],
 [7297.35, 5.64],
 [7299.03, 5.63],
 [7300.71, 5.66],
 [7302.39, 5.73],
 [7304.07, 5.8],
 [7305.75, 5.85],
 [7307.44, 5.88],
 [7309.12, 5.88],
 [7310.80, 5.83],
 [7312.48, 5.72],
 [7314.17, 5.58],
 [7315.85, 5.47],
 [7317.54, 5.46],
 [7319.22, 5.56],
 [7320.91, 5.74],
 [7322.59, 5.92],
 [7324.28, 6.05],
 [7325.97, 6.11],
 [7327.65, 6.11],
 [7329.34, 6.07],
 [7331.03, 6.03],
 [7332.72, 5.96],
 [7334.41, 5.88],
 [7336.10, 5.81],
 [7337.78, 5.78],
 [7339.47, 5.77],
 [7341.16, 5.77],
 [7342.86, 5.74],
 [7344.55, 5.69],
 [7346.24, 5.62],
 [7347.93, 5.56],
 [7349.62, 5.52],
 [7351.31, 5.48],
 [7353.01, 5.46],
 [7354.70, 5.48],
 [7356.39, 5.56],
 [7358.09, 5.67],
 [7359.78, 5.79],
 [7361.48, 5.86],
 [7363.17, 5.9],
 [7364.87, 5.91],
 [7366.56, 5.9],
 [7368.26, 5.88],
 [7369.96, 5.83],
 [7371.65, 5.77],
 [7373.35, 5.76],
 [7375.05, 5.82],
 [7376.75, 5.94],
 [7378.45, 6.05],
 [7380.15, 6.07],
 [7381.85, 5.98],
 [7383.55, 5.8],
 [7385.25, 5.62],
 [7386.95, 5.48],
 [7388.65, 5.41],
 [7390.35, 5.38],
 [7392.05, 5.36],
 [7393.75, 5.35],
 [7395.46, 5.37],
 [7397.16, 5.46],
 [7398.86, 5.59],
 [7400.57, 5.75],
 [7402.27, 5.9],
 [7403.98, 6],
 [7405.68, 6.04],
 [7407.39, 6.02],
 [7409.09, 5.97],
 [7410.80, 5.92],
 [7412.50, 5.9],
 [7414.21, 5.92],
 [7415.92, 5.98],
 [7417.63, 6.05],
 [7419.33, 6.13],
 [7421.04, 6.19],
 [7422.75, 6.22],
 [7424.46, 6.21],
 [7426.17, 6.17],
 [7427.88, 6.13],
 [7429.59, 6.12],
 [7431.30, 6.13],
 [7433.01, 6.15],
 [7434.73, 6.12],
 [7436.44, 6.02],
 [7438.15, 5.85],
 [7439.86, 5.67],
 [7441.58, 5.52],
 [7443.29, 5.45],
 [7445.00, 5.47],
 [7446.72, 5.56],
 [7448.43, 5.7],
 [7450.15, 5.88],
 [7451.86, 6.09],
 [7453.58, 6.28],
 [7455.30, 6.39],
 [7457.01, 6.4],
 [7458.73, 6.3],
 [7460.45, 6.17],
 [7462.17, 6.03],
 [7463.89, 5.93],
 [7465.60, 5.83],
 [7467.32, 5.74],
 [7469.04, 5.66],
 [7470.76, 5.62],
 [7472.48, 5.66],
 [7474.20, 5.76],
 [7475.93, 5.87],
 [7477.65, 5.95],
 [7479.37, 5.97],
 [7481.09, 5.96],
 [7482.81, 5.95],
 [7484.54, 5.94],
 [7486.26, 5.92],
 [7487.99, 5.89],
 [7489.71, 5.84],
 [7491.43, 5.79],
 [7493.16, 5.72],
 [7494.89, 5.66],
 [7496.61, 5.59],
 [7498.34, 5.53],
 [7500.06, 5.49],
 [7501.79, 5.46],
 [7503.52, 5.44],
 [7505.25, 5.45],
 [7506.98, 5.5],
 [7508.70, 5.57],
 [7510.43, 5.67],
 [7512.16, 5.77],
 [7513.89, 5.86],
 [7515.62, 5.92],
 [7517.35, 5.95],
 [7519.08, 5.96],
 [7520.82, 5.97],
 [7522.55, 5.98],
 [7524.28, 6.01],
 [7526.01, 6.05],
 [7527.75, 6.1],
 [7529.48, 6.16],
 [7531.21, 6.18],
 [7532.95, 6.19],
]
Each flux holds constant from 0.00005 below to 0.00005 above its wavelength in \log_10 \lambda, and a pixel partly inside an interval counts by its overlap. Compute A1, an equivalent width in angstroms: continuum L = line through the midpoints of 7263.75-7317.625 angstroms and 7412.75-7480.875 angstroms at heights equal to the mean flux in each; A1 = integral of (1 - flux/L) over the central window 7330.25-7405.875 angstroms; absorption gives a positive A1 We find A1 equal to 1.3 angstroms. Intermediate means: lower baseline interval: 5.7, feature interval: 5.72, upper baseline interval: 5.96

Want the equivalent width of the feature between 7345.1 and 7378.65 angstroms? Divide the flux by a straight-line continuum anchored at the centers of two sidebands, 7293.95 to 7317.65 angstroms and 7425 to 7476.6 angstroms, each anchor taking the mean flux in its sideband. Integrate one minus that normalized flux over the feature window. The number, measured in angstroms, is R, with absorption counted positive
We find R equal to 0.3 angstroms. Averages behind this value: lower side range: 5.71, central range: 5.73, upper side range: 5.92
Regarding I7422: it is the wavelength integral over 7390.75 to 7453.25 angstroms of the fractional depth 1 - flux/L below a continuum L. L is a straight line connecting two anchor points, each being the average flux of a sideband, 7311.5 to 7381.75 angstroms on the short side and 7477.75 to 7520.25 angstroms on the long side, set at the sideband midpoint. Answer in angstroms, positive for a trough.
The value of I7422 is -1.1 angstroms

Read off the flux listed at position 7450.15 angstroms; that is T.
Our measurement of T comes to 5.88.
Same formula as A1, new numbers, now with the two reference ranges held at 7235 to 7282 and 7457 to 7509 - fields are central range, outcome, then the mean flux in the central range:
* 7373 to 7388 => -0.3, 5.83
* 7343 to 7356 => 0.3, 5.56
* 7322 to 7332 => -0.7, 6.05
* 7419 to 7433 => -1.0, 6.16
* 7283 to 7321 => -0.1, 5.64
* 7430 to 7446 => -0.2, 5.82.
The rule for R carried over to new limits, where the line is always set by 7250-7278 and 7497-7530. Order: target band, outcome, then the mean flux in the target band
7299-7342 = -1.10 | 5.81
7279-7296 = 0.24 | 5.57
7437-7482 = -1.02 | 5.88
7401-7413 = -0.51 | 5.96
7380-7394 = 0.27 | 5.6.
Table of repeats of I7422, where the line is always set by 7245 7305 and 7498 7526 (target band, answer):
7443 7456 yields -0.4 angstroms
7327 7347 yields -0.7 angstroms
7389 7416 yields -0.3 angstroms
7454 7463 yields -0.9 angstroms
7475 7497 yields -0.5 angstroms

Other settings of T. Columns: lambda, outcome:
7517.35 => 5.95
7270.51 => 5.81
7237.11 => 5.39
